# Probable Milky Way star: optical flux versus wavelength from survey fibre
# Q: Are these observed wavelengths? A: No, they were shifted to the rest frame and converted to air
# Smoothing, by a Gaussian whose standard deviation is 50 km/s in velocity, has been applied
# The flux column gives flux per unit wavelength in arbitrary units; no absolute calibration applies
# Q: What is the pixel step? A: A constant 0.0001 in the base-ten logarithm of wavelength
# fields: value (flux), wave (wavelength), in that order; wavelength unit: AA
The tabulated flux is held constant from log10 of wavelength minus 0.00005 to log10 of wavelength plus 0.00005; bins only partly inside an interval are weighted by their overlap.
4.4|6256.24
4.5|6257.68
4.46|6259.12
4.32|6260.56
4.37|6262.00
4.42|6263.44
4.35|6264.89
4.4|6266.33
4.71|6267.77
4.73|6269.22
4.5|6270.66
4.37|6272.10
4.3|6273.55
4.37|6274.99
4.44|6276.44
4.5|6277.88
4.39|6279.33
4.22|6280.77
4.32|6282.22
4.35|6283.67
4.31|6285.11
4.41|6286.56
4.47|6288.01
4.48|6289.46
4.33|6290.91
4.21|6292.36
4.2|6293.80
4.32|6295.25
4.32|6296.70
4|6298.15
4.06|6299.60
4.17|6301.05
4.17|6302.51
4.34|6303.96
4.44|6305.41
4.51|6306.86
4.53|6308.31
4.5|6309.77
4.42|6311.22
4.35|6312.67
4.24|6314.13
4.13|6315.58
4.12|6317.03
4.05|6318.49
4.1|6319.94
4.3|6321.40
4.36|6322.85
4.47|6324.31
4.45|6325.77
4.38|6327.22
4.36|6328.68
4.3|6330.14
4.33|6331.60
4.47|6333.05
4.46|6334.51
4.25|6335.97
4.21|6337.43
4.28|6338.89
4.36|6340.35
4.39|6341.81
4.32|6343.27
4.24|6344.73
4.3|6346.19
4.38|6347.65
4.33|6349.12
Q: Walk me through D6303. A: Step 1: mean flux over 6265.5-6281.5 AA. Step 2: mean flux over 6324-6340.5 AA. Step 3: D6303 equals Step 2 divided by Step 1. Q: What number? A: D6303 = 0.98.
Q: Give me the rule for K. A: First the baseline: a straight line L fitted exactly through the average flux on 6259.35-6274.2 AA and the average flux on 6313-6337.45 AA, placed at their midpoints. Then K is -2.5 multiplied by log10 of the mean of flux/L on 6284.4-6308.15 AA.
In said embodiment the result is 0.02 mag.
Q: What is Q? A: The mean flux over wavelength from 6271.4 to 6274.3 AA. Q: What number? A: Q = 4.33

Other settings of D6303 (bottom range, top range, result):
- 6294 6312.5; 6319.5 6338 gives 1.01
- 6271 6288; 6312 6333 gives 0.98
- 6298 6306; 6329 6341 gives 1.03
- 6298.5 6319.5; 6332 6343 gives 1.02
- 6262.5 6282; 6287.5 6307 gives 0.96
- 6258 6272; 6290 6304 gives 0.94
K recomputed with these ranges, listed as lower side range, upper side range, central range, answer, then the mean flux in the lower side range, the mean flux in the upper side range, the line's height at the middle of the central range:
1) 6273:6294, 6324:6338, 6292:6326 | 0.02 mag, 4.36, 4.37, 4.36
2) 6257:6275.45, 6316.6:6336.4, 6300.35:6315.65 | 0.00 mag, 4.45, 4.32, 4.36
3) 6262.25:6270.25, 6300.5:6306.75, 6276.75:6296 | 0.01 mag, 4.51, 4.3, 4.4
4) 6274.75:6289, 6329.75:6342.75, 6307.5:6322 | 0.02 mag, 4.38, 4.34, 4.36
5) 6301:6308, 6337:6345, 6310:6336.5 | 0.00 mag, 4.35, 4.31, 4.33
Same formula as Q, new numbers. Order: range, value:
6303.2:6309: 4.46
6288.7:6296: 4.31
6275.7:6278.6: 4.47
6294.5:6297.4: 4.32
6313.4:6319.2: 4.14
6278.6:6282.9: 4.31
